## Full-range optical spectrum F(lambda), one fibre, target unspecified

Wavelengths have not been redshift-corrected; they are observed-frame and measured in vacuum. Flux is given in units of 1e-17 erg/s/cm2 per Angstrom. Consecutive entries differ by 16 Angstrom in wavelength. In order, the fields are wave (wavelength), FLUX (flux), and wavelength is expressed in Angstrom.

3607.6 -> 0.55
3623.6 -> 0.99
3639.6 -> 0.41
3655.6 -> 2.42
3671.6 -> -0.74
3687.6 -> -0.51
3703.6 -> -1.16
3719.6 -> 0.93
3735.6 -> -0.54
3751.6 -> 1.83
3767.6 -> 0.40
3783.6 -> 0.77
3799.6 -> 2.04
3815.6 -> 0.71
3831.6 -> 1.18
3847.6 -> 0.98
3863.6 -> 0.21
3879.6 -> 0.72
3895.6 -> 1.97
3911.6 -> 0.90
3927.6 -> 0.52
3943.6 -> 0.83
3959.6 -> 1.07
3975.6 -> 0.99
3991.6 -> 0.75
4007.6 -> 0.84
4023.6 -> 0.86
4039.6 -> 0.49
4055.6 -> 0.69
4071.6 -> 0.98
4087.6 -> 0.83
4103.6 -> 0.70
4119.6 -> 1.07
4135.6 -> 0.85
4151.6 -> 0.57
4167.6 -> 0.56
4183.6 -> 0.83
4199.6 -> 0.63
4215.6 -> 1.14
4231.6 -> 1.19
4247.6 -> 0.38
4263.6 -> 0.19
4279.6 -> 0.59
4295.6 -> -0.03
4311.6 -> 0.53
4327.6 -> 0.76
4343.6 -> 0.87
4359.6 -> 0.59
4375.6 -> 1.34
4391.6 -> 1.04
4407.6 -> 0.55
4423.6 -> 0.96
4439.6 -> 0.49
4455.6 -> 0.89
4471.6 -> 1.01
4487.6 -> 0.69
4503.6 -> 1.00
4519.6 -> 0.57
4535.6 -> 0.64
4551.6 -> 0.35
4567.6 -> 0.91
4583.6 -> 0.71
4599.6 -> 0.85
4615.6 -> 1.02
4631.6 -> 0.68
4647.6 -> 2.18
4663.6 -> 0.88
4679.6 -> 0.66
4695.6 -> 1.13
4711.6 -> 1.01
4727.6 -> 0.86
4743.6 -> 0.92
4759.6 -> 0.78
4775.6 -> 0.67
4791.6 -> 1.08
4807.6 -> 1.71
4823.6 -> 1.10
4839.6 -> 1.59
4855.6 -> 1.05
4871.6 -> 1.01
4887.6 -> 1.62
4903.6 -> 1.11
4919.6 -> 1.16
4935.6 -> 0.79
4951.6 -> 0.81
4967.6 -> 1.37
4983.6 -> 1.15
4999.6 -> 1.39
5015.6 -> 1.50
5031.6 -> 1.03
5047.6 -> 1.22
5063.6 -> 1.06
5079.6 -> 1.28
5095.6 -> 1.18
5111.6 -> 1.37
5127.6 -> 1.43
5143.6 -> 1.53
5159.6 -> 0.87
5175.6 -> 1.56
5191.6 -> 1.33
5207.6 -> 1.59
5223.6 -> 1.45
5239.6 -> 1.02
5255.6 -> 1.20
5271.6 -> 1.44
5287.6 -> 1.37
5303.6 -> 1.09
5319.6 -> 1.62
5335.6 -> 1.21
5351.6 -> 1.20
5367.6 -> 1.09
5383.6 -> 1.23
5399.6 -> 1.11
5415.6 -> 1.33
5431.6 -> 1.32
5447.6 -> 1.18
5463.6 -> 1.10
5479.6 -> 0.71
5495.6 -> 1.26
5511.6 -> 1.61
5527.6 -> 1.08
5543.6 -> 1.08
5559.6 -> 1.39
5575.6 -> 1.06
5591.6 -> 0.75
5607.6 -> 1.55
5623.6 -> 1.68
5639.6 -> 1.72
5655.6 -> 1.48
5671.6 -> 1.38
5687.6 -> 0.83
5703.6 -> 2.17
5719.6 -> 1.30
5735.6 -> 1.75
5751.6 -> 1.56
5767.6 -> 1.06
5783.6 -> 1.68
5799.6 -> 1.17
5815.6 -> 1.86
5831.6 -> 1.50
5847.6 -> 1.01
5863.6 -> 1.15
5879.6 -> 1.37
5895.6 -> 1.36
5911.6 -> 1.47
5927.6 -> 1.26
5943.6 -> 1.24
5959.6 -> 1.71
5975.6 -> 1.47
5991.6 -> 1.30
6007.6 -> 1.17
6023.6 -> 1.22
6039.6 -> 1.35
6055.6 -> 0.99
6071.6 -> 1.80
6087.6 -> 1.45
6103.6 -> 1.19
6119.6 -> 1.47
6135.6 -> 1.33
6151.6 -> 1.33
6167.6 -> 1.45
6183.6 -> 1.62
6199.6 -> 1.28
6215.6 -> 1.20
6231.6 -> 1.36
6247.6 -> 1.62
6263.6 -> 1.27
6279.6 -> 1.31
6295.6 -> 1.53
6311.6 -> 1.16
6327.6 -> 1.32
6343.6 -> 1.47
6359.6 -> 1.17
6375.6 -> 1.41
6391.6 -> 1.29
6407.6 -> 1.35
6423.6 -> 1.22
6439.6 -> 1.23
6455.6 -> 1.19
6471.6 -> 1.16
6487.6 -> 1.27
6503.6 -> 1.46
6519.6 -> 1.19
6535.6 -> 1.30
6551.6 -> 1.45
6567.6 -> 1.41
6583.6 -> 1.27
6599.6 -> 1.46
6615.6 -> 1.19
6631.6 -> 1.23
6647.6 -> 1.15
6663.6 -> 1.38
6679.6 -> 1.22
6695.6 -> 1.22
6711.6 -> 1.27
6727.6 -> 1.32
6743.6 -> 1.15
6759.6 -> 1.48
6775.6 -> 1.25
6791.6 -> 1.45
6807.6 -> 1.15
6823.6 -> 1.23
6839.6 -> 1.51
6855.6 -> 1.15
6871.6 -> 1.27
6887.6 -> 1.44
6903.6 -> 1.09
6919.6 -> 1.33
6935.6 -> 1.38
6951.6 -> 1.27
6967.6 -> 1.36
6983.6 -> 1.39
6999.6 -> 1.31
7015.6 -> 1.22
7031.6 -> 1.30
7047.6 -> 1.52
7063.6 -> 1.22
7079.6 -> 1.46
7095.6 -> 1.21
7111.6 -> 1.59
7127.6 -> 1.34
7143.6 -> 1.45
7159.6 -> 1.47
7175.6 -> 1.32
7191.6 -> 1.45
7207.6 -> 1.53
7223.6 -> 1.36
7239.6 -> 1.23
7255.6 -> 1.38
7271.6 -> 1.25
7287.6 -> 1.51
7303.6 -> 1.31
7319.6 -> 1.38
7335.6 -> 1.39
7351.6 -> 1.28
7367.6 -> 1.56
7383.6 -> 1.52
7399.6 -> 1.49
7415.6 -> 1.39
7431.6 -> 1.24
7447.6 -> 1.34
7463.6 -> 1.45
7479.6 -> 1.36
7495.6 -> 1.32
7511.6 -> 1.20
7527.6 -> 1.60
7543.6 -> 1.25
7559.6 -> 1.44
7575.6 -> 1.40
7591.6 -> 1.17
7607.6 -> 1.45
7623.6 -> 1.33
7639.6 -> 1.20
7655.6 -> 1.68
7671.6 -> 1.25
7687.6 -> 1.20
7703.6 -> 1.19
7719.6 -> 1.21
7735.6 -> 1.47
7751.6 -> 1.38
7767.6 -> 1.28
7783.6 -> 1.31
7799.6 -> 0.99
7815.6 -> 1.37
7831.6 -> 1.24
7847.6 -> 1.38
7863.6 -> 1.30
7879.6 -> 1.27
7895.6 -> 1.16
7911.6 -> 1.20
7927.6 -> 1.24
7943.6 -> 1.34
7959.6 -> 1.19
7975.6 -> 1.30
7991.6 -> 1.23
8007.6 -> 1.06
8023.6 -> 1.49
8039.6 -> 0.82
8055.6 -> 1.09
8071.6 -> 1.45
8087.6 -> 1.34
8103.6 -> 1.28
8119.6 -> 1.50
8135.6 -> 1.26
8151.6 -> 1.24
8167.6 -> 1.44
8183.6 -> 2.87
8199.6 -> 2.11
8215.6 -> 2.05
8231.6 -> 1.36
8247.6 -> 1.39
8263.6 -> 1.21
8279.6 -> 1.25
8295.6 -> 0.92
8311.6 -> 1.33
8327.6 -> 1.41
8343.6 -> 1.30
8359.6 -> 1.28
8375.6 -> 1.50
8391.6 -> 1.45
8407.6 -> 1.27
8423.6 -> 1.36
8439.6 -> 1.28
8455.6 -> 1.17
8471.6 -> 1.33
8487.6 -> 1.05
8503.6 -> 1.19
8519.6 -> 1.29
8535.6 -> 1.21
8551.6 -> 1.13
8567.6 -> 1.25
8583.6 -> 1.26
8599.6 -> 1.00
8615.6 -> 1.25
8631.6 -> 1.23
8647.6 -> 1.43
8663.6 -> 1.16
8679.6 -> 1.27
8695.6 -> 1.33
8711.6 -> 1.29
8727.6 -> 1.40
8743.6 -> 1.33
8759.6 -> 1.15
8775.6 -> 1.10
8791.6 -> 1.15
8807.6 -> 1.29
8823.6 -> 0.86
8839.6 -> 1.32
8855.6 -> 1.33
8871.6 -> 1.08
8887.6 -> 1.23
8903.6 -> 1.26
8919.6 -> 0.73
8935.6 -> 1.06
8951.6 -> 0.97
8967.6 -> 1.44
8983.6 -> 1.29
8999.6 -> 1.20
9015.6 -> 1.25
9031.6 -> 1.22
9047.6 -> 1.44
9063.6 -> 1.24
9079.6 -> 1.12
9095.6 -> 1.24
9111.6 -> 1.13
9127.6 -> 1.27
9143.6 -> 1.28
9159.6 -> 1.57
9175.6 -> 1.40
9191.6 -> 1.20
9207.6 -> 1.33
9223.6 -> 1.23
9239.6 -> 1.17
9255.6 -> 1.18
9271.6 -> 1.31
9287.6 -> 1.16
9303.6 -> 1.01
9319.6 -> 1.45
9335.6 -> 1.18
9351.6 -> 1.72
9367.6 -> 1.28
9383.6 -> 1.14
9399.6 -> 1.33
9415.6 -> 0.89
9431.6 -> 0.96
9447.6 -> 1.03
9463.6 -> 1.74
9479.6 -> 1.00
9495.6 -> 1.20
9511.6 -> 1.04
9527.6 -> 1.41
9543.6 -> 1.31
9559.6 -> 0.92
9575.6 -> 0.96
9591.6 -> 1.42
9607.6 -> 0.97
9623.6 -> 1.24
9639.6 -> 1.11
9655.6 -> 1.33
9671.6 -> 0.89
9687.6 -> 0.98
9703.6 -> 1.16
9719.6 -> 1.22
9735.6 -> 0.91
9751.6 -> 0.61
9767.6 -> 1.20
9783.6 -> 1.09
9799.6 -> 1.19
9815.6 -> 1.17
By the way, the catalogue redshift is 0.248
